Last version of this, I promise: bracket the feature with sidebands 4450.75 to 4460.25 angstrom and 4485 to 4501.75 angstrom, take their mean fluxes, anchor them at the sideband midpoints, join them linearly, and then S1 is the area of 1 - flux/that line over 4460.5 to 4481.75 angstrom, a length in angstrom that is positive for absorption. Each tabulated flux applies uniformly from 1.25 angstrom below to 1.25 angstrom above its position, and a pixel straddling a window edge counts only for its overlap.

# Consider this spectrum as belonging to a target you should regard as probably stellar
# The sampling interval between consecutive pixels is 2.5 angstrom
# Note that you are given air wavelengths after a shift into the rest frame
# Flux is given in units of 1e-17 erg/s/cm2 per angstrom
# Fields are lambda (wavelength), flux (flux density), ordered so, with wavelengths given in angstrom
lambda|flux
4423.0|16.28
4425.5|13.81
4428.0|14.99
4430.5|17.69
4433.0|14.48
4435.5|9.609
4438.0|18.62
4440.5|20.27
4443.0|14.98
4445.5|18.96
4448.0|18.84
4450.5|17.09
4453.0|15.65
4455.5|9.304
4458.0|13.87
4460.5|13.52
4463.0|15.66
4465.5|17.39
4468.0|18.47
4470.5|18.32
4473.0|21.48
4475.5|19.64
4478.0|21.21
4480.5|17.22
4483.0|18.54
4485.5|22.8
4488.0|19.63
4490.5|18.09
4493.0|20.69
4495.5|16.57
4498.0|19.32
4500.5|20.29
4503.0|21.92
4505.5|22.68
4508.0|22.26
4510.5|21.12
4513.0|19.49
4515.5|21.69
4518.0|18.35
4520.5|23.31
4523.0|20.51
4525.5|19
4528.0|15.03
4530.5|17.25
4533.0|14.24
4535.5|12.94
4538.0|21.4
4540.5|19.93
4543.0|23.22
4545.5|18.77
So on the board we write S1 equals -3.2 angstrom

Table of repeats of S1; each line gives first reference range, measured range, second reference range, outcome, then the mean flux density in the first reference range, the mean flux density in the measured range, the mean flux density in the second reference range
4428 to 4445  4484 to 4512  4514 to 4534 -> -4.0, 16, 20.5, 18.7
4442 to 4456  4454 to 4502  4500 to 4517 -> 1.9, 16.2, 18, 21.4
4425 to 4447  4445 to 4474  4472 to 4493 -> 2.5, 16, 16.4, 19.9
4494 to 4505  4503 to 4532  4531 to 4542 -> -2.3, 19.8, 20.1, 17.3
